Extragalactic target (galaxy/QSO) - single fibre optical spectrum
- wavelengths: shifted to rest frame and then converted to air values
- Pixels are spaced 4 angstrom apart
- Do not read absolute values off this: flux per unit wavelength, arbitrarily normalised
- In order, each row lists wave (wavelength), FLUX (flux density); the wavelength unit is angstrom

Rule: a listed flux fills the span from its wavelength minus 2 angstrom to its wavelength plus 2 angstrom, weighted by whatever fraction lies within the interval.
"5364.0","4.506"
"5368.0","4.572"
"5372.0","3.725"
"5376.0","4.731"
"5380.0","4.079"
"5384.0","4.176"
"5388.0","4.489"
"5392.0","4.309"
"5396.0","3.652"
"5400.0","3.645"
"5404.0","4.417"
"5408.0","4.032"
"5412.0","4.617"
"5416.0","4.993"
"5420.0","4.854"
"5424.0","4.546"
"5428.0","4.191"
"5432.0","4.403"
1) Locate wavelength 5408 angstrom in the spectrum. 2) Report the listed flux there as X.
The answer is 4.032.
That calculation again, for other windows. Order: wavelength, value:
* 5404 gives 4.417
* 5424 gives 4.546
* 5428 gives 4.191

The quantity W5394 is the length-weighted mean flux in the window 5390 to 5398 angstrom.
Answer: 3.98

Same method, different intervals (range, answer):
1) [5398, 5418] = 4.34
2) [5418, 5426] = 4.7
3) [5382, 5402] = 4.05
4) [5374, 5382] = 4.4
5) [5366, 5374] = 4.15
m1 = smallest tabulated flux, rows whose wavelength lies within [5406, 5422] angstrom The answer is 4.032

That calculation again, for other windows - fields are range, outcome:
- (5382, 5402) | 3.645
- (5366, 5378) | 3.725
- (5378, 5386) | 4.079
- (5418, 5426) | 4.546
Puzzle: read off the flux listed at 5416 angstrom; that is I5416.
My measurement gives 4.993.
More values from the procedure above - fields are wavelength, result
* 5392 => 4.309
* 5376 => 4.731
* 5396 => 3.652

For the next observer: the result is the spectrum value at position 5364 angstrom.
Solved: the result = 4.506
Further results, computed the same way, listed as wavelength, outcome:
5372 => 3.725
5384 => 4.176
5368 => 4.572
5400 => 3.645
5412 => 4.617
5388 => 4.489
